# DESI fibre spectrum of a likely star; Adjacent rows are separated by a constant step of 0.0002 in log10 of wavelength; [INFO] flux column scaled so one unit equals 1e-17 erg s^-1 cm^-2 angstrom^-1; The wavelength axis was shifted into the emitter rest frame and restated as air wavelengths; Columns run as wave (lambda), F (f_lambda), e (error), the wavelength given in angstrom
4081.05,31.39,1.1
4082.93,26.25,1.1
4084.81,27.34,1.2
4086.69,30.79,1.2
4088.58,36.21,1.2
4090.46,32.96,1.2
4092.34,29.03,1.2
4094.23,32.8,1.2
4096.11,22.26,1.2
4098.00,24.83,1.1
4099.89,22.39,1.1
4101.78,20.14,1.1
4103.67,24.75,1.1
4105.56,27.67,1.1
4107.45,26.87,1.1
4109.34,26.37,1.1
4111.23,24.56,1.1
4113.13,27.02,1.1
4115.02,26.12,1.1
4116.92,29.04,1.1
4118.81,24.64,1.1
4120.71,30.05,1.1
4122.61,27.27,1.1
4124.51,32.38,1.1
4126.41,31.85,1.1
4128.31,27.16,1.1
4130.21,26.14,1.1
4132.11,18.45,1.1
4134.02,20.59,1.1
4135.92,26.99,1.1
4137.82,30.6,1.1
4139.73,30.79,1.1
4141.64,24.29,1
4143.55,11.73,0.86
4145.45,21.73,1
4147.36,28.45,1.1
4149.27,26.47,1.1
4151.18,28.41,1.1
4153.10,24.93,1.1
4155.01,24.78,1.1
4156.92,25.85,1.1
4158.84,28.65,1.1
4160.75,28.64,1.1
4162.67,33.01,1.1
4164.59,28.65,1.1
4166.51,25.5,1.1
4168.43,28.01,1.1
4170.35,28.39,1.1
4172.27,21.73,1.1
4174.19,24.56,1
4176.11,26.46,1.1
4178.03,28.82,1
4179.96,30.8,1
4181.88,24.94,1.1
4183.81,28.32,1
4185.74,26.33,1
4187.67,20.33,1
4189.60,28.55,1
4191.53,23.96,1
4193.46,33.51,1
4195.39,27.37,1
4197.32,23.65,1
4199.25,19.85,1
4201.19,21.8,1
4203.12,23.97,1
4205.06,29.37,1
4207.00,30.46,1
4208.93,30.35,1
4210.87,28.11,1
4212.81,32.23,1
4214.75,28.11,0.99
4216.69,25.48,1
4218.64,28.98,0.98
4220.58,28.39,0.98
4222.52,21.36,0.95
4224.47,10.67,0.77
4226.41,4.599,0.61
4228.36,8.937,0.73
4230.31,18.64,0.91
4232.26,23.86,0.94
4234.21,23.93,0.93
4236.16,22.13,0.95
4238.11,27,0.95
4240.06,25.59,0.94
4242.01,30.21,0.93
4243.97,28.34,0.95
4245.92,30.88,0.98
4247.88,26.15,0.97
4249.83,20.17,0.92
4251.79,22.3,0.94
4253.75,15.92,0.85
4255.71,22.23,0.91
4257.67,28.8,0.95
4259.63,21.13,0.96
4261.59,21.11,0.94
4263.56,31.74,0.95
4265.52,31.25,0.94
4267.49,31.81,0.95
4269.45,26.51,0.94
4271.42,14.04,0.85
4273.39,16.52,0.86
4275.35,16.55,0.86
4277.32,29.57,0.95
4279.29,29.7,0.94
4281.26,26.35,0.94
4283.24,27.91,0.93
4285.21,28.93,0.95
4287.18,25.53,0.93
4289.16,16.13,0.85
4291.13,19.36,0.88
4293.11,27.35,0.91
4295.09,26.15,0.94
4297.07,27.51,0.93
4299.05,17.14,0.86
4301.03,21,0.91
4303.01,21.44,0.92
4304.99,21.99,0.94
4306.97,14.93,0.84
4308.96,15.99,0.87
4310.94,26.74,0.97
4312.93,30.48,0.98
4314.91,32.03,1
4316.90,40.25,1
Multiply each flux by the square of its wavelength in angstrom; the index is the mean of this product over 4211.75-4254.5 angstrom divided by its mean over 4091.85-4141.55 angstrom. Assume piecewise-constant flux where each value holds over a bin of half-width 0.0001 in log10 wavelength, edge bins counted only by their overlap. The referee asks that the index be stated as 0.92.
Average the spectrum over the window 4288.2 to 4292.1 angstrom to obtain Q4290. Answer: 17.8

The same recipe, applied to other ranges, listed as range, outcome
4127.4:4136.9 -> 23.9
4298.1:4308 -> 19.3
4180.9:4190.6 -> 25.7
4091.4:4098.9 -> 27.2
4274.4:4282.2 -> 25.6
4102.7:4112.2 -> 26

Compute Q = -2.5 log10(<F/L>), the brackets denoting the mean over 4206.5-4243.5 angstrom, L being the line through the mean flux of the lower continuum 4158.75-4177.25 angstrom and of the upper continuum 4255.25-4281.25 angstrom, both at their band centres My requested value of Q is 0.10 mag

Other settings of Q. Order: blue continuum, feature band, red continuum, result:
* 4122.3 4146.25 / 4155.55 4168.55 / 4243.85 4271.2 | -0.118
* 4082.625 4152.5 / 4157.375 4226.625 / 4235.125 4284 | -0.017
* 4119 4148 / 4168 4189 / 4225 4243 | -0.126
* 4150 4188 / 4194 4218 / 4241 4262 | -0.045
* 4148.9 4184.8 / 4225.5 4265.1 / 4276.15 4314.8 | 0.109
